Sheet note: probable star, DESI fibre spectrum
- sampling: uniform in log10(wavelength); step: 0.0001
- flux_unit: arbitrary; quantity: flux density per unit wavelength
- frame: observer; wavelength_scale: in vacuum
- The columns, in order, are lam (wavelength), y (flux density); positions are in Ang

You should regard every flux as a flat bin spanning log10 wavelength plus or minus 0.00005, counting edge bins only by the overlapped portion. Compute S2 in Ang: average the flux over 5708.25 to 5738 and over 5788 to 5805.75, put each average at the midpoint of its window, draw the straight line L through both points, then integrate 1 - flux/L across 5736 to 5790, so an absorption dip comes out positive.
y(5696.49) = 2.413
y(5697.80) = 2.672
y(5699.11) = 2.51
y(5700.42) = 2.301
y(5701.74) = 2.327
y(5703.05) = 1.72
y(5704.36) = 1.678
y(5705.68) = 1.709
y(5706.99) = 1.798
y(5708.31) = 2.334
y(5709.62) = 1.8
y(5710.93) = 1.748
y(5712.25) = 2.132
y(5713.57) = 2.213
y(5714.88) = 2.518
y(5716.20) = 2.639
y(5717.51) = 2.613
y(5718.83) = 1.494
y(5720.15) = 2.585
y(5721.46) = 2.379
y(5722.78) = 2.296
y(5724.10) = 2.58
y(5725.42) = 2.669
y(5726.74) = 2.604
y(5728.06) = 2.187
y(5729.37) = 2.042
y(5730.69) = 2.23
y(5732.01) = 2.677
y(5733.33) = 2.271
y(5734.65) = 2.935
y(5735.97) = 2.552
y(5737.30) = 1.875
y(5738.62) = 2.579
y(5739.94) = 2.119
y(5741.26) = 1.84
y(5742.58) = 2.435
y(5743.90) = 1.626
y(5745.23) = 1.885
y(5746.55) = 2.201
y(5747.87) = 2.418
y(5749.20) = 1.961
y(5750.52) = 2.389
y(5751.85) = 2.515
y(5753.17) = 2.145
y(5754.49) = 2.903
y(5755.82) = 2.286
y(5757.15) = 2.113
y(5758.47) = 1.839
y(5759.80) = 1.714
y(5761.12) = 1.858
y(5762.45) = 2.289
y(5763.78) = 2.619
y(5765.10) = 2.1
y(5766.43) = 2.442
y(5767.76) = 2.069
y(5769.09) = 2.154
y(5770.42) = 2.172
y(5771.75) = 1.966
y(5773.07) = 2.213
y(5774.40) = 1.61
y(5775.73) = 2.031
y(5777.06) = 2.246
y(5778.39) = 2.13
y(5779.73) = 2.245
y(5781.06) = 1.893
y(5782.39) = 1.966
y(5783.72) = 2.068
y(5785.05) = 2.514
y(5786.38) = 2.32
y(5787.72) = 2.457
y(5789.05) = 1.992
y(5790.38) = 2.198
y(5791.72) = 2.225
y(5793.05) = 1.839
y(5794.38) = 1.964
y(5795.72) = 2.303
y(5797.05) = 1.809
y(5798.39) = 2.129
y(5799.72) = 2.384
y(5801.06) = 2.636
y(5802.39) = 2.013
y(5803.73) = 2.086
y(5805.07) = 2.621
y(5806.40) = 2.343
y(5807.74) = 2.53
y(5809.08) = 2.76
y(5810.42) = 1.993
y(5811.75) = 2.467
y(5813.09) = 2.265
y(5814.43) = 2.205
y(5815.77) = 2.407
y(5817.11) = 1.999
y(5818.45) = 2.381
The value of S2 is 2.0 Ang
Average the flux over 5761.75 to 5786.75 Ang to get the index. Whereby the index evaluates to 2.16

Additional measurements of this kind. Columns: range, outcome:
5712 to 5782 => 2.23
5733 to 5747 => 2.21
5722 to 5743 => 2.37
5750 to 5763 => 2.2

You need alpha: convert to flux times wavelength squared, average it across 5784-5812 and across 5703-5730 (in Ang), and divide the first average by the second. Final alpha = 1.1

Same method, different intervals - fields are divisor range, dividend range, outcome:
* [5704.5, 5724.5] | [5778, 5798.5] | 1.01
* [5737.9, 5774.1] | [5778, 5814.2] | 1.04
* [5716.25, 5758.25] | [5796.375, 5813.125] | 1.03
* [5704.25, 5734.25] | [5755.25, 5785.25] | 0.95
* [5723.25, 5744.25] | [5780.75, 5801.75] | 0.95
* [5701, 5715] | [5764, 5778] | 1.09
